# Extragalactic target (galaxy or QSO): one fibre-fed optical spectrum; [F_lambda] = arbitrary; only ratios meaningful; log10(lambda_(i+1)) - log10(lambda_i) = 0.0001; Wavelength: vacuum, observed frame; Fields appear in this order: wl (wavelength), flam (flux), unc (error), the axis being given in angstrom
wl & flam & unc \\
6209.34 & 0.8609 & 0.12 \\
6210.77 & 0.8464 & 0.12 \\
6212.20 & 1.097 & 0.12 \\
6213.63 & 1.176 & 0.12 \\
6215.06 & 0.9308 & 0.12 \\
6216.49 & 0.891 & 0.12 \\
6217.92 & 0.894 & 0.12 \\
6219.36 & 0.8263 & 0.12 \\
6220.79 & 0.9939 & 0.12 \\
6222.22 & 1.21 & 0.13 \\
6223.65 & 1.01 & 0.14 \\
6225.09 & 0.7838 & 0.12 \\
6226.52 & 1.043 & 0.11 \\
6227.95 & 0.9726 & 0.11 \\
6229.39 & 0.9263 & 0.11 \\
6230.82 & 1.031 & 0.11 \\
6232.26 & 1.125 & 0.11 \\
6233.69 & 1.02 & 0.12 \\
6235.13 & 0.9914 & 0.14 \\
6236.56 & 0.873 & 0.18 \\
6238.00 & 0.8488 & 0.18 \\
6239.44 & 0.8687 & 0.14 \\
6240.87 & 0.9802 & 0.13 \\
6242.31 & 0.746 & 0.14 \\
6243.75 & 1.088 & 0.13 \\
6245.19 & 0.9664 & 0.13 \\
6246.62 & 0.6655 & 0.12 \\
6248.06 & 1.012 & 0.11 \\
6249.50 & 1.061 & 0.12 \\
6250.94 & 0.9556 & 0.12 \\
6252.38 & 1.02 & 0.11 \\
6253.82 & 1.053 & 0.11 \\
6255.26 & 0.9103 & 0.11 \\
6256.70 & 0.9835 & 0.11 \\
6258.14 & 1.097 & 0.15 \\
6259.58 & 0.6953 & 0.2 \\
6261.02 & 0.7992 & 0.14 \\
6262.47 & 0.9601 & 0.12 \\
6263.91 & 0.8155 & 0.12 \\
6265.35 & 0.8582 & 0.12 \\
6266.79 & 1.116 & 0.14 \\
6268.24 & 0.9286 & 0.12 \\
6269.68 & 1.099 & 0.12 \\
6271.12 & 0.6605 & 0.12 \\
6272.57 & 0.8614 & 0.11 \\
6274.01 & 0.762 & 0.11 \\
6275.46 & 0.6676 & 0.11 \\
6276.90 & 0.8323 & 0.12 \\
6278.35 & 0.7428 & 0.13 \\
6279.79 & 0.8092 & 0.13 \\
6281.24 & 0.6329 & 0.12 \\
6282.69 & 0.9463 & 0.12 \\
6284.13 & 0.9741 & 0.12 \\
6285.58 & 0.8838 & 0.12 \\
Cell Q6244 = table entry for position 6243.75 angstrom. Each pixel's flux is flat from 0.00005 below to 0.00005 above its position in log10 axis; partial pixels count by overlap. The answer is 1.088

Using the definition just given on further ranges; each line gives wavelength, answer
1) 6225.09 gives 0.7838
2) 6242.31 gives 0.746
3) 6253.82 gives 1.053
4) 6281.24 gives 0.6329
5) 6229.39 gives 0.9263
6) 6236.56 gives 0.873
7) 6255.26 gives 0.9103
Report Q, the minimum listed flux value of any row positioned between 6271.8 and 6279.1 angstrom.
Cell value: 0.6676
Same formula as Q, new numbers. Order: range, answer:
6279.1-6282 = 0.6329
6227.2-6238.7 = 0.8488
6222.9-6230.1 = 0.7838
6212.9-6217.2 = 0.891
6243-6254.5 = 0.6655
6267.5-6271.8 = 0.6605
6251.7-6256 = 0.9103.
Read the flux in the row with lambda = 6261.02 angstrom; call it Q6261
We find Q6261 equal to 0.7992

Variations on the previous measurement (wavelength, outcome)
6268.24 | 0.9286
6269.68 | 1.099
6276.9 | 0.8323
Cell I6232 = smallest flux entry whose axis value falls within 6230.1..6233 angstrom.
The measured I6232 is 1.031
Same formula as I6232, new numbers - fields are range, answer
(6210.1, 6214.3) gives 0.8464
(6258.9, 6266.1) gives 0.6953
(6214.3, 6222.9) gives 0.8263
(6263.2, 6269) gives 0.8155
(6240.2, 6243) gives 0.746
